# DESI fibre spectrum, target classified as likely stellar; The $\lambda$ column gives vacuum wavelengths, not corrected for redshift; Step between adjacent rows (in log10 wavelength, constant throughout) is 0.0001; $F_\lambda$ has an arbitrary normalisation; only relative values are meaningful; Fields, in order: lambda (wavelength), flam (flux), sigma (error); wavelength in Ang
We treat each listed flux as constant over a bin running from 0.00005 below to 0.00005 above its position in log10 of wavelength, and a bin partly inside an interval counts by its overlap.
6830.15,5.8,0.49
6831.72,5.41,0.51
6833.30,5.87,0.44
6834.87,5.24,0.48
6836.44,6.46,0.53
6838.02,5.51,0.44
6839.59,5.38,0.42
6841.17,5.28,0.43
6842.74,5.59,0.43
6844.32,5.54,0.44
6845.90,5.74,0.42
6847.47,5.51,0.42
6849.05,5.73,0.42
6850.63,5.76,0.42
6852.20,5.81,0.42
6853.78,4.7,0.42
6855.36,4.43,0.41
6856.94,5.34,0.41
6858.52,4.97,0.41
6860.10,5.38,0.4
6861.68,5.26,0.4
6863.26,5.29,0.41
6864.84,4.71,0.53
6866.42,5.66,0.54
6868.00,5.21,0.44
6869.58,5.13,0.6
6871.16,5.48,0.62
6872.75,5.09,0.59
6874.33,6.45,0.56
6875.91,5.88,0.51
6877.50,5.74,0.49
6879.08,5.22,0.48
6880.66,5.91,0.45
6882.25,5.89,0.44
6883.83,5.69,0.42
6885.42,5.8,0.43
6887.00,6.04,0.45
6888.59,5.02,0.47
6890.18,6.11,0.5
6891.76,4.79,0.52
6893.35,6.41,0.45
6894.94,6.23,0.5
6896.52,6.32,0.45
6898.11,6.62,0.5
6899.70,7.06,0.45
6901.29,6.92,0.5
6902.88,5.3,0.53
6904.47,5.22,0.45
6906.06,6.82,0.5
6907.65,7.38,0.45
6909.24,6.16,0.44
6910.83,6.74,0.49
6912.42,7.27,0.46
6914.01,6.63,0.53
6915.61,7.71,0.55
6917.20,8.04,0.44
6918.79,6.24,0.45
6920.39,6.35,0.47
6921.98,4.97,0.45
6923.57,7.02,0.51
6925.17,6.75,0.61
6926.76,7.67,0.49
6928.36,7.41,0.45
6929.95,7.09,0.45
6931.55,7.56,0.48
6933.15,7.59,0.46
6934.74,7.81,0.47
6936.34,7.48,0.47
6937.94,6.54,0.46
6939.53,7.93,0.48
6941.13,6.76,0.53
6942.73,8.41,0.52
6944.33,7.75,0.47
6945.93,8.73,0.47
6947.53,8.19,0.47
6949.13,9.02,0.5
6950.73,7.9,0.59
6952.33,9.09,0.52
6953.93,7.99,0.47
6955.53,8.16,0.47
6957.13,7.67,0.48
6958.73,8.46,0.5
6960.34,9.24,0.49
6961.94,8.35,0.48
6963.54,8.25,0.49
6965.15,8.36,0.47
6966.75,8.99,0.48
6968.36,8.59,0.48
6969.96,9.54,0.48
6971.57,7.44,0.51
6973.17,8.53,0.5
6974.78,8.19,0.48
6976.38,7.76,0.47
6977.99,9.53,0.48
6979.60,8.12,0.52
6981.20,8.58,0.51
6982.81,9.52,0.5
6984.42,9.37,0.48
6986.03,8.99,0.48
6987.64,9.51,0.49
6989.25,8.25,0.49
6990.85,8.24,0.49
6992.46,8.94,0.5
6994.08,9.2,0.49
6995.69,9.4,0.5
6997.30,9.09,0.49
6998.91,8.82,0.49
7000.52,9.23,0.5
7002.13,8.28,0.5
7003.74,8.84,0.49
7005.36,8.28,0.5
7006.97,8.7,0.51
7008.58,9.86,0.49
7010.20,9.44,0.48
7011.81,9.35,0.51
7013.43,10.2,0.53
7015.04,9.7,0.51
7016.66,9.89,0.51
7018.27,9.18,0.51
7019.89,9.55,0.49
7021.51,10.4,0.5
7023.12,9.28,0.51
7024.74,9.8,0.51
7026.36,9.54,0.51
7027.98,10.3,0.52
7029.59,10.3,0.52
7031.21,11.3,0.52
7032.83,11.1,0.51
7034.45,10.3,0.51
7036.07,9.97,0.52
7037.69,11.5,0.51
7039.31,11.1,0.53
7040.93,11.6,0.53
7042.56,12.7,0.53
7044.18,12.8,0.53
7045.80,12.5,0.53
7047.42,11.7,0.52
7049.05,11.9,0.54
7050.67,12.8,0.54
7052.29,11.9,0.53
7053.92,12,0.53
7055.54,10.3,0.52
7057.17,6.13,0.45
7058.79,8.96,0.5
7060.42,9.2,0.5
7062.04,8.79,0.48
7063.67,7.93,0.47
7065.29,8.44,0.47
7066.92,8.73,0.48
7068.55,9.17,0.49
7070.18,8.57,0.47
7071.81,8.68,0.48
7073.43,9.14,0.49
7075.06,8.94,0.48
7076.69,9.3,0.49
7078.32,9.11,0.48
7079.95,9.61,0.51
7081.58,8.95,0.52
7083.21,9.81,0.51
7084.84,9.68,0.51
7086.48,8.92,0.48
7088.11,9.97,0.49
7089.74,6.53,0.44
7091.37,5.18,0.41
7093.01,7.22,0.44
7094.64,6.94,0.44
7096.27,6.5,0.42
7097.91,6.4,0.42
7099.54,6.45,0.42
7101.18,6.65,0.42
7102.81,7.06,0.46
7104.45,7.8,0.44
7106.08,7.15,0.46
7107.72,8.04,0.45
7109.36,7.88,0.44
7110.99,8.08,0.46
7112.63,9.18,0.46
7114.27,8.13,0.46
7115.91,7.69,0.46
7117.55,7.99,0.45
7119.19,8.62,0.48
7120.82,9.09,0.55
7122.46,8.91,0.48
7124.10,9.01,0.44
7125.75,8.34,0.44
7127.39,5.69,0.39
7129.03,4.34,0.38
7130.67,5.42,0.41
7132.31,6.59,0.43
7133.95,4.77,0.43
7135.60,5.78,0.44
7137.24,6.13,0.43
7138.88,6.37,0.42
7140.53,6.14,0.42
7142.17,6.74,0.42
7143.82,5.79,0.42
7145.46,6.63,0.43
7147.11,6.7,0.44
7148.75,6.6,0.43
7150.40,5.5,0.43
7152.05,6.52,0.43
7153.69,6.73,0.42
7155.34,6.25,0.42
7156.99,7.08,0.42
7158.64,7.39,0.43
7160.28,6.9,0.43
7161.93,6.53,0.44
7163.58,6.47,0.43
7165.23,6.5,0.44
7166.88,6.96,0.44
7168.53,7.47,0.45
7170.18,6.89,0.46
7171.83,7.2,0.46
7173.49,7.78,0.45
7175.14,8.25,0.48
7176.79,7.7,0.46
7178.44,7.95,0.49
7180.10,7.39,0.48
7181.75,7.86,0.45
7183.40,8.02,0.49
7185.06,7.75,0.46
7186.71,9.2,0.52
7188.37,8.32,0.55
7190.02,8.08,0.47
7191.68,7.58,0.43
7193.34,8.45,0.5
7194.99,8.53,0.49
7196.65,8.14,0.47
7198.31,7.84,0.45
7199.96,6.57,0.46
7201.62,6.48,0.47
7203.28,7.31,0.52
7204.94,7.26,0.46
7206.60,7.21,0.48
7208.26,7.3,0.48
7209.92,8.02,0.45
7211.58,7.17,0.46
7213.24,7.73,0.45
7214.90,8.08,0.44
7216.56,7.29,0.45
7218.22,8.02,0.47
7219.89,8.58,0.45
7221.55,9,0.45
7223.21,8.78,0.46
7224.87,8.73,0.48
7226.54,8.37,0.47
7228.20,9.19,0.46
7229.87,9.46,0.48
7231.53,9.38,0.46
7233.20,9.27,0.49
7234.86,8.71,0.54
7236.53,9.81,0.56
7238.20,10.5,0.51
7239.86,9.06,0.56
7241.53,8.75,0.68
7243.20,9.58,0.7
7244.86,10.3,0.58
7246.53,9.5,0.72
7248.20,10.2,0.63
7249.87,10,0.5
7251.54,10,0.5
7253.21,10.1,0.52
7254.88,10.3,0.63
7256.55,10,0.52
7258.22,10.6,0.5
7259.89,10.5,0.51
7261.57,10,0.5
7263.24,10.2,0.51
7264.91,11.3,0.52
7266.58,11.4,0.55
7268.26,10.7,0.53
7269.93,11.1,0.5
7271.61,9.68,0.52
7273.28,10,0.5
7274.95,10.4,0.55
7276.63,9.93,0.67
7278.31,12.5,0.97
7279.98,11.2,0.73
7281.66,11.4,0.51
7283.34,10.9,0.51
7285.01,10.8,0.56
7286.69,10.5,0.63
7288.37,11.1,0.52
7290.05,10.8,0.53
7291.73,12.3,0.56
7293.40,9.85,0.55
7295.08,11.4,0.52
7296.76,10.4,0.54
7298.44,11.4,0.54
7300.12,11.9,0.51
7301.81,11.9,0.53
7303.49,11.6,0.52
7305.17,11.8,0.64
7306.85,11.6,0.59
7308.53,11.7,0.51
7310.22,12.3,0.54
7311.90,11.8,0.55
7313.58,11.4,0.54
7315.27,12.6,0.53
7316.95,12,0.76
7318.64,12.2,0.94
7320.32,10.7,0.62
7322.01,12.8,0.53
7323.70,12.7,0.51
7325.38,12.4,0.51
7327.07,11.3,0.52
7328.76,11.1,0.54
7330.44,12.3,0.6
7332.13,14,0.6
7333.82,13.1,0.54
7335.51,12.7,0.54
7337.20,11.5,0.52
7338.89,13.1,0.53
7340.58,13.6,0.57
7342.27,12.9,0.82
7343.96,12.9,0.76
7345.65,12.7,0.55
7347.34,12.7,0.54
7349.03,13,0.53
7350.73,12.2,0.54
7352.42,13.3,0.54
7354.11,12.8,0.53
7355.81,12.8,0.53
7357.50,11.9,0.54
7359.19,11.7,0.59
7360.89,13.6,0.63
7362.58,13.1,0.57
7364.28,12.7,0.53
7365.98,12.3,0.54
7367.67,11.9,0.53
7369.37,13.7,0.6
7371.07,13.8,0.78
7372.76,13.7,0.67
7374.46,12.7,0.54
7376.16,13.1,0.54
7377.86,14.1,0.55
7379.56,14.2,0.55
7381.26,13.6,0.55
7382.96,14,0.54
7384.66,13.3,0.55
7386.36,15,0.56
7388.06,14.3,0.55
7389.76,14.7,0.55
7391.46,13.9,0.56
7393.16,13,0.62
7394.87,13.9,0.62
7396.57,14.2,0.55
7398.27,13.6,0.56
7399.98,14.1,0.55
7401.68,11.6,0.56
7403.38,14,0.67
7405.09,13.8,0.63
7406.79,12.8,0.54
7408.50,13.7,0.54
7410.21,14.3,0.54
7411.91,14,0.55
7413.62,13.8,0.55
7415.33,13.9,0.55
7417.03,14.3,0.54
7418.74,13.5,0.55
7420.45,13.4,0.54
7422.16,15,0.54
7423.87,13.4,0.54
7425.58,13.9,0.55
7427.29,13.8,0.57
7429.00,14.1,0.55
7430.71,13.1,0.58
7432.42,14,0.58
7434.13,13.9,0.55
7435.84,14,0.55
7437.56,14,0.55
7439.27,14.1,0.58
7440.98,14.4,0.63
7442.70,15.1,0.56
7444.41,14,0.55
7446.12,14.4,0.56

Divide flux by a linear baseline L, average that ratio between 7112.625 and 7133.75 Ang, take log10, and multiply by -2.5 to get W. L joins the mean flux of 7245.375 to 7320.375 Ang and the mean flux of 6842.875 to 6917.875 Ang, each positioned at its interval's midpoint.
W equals 0.19 mag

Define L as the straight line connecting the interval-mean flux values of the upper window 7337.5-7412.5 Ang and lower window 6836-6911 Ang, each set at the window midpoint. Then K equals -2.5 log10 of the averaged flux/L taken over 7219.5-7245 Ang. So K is 0.21 mag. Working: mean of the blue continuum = 5.71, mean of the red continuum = 13.3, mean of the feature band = 9.2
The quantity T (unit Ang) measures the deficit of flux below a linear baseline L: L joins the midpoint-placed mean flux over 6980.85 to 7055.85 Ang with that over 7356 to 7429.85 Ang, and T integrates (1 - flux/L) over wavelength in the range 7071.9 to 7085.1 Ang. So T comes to 1.7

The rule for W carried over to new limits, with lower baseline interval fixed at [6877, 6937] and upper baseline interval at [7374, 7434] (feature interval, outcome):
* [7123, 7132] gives 0.42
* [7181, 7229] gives 0.34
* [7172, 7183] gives 0.32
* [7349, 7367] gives 0.04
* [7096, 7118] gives 0.25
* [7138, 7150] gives 0.48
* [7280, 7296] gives 0.10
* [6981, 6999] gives -0.17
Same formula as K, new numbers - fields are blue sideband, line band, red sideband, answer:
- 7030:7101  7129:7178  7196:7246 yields 0.32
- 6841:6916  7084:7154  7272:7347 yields 0.27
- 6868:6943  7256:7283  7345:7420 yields 0.10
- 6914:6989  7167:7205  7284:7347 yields 0.34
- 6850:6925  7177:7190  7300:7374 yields 0.26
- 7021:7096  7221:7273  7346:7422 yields 0.21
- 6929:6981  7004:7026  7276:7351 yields -0.08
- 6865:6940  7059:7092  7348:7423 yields 0.02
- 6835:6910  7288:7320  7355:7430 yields 0.06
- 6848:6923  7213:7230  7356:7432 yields 0.28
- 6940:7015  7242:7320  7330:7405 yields 0.12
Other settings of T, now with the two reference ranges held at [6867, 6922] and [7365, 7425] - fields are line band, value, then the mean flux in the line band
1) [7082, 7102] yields 3.39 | 7.55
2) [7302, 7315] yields 0.61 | 11.8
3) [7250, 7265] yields 1.72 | 10.3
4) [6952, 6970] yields -3.47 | 8.5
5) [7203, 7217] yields 4.36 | 7.5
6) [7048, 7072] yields -2.79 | 9.61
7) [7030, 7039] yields -2.83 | 10.8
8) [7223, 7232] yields 1.75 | 8.98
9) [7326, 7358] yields 0.60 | 12.6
